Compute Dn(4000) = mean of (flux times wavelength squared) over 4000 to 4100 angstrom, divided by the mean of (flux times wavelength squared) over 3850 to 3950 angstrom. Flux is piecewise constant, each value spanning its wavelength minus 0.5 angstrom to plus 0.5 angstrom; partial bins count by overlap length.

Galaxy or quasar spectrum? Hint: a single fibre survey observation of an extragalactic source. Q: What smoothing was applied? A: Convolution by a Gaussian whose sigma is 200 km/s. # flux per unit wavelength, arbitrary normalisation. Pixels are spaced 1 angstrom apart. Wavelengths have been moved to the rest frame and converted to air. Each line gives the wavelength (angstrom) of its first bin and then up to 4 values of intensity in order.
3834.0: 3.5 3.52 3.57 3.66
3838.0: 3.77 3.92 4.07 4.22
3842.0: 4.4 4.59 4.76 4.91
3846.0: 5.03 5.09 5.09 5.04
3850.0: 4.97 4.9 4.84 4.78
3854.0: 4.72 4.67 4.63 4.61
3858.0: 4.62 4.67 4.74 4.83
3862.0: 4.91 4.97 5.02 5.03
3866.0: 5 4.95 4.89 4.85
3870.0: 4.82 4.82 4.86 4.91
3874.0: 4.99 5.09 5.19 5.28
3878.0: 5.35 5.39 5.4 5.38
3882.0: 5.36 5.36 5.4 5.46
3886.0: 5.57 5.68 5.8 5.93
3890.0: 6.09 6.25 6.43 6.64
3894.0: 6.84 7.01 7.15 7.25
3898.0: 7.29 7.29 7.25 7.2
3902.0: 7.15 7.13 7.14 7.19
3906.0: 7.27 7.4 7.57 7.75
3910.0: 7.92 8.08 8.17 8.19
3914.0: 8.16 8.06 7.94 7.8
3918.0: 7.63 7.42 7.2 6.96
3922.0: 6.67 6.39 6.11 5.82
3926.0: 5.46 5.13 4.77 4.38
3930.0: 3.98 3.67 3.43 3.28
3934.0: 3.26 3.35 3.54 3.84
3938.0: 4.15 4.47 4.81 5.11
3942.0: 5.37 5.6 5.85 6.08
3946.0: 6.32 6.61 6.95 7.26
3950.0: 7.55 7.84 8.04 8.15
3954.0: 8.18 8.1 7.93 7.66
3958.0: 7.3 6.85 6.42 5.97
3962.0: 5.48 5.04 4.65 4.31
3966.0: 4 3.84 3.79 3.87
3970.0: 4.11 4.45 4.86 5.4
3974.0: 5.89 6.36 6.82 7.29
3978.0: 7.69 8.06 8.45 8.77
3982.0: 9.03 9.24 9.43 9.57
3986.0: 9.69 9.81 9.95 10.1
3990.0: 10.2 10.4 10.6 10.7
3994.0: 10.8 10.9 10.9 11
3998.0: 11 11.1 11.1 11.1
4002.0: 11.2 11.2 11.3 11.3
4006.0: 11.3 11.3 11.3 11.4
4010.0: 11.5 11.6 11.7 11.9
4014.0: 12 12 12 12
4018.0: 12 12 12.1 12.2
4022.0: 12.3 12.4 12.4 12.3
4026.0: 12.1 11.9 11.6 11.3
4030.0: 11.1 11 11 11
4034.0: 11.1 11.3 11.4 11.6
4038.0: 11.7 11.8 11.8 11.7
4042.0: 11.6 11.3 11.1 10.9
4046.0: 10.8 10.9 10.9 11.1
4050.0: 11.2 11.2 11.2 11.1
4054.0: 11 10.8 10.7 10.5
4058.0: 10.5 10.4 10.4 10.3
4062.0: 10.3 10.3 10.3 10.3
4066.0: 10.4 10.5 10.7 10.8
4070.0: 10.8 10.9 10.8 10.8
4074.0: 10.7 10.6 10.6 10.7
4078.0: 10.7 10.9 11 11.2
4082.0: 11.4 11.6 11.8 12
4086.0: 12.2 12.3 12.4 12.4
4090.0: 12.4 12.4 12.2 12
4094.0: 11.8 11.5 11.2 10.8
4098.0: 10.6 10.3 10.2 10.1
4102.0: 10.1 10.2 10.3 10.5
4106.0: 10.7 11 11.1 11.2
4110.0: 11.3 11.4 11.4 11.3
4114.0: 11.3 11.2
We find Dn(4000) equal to 2.1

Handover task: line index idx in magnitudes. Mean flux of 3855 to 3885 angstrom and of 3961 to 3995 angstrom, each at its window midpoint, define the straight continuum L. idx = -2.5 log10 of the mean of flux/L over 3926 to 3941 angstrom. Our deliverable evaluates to 0.487 mag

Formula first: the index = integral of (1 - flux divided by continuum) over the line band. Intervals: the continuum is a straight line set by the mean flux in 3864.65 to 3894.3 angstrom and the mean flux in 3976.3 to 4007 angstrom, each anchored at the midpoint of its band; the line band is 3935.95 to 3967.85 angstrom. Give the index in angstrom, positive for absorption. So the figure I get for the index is 9.0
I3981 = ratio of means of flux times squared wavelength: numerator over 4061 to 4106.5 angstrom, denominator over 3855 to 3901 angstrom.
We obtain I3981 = 2.2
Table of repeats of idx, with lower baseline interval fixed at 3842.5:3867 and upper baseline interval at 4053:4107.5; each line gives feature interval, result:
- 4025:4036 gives -0.18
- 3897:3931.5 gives -0.07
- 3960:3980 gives 0.41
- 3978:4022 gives -0.22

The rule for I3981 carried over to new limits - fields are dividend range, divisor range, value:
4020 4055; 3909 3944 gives 2.09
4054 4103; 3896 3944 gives 1.93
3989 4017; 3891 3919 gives 1.59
